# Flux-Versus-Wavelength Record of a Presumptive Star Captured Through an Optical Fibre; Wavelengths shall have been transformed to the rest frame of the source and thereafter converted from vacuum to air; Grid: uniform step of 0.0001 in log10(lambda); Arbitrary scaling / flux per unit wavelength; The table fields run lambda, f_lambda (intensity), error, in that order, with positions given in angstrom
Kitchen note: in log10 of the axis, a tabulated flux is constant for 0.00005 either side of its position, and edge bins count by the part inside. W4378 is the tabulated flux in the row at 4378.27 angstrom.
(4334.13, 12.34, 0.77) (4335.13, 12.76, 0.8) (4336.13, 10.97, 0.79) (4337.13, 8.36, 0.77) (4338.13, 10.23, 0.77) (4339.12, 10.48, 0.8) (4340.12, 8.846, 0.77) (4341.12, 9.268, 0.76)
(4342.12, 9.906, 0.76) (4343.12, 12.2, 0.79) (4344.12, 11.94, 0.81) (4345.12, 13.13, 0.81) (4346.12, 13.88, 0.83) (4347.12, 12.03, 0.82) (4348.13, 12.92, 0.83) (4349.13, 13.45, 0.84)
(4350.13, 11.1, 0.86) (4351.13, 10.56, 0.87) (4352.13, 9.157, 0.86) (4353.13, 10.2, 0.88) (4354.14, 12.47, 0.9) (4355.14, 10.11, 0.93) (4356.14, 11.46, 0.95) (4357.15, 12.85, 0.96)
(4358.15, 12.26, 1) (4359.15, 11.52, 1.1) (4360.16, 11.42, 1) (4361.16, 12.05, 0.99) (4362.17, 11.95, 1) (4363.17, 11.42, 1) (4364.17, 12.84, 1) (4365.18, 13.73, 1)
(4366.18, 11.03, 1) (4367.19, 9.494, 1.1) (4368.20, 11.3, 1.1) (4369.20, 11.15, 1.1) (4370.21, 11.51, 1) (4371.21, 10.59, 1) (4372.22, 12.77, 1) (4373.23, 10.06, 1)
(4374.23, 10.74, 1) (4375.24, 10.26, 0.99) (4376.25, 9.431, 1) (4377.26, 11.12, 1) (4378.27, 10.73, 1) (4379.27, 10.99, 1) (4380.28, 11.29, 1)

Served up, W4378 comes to 10.73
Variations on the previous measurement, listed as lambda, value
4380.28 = 11.29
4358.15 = 12.26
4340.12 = 8.846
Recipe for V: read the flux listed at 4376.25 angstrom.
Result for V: 9.431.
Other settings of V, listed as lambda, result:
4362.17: 11.95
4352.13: 9.157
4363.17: 11.42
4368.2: 11.3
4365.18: 13.73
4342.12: 9.906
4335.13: 12.76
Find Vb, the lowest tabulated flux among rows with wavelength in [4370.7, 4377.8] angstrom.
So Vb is 9.431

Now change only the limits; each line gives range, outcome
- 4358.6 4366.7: 11.03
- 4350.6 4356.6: 9.157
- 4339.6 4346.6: 8.846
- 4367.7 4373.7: 10.06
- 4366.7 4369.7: 9.494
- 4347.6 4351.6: 10.56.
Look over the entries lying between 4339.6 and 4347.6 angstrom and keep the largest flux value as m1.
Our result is 13.88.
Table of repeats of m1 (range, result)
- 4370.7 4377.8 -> 12.77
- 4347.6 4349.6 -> 13.45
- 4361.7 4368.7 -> 13.73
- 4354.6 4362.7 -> 12.85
